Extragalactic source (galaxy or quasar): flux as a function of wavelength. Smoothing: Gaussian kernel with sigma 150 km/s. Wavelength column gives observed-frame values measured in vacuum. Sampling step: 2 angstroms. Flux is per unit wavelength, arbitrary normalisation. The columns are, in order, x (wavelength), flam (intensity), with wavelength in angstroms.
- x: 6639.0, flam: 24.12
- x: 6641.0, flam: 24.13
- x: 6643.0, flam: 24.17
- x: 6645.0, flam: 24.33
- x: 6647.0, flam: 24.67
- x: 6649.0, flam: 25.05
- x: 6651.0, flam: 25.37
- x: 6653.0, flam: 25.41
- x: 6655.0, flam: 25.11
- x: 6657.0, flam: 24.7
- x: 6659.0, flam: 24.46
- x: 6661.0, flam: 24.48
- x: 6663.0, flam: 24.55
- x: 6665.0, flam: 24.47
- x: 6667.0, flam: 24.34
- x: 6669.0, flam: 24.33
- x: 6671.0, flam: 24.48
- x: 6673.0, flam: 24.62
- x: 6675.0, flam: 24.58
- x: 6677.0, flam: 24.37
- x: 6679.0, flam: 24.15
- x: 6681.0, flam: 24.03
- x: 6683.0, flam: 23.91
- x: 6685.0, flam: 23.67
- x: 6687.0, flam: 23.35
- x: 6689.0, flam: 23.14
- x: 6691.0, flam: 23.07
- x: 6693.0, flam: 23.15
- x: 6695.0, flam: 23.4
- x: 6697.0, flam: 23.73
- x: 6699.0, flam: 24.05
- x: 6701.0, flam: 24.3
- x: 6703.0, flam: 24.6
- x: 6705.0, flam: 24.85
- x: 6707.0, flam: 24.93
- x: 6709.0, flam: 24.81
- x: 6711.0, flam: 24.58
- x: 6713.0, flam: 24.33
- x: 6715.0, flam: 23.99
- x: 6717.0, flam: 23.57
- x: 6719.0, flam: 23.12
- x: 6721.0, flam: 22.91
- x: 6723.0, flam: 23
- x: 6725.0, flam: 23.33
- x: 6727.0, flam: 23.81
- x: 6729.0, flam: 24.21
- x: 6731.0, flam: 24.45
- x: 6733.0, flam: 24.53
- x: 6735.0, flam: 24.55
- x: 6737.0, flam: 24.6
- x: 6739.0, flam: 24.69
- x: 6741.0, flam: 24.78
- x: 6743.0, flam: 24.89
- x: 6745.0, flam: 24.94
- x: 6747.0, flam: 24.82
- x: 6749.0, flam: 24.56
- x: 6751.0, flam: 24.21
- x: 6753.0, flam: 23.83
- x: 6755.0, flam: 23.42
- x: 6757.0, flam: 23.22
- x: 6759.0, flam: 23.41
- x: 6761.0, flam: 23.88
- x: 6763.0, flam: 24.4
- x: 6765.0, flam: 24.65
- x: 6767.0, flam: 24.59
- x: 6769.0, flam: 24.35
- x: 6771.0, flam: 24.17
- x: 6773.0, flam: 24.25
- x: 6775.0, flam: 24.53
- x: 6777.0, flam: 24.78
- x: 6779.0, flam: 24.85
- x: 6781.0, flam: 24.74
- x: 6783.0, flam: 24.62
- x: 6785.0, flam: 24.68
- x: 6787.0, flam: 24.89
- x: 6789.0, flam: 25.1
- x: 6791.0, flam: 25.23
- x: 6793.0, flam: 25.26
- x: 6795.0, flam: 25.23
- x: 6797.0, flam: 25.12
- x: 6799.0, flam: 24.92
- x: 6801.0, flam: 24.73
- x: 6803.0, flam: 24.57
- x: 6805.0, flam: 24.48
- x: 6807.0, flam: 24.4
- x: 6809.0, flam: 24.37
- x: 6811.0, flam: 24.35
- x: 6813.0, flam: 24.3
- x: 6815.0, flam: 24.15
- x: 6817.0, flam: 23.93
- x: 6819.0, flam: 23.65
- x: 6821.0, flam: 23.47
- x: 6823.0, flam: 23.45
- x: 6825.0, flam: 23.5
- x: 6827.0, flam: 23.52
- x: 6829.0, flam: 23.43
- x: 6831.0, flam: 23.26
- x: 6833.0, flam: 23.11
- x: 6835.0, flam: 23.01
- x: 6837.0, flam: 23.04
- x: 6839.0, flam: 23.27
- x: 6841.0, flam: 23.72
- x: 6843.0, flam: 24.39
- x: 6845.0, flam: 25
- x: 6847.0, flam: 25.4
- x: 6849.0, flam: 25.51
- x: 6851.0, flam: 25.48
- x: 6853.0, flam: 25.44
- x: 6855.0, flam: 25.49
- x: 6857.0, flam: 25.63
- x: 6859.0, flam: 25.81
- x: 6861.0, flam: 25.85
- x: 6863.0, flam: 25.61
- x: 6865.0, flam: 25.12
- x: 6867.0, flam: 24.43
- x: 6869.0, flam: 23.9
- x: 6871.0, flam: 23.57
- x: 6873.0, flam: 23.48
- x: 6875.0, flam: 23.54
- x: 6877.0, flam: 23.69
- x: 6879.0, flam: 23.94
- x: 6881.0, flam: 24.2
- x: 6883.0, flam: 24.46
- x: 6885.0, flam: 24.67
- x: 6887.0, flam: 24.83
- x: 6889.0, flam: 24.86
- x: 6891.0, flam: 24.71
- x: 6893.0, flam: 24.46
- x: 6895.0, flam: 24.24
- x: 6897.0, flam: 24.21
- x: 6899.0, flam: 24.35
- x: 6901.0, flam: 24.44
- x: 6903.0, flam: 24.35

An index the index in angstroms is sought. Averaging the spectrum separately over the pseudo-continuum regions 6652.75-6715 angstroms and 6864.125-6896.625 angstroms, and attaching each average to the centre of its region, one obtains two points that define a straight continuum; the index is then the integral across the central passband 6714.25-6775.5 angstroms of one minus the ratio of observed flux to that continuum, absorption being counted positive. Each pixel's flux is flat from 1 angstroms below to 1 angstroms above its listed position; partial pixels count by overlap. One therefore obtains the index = 0.32 angstroms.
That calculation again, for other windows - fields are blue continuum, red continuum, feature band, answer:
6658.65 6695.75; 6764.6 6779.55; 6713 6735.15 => 0.5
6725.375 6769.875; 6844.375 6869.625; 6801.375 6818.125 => 0.4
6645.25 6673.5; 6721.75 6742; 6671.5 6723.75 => 1.0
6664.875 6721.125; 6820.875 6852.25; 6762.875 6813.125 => -1.5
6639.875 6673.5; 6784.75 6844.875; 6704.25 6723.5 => 0.3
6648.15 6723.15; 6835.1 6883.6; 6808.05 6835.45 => 0.9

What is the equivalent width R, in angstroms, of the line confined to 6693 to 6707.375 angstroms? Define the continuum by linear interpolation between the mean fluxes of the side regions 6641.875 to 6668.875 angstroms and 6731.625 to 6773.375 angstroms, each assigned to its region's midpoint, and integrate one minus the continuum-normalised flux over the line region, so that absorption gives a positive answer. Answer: 0.2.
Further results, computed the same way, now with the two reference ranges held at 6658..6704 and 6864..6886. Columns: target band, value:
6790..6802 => -0.5 angstroms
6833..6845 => 0.3 angstroms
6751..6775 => 0.0 angstroms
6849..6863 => -0.9 angstroms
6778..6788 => -0.3 angstroms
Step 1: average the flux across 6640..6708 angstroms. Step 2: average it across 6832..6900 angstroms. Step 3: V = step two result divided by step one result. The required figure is 1.01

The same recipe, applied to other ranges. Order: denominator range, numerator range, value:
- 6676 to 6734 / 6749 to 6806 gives 1.02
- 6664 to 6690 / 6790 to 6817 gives 1.02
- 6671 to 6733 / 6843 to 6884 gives 1.03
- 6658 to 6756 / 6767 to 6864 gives 1.01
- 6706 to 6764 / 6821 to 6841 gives 0.97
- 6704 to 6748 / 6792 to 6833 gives 1.00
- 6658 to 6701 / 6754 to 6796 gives 1.02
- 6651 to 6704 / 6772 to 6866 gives 1.01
